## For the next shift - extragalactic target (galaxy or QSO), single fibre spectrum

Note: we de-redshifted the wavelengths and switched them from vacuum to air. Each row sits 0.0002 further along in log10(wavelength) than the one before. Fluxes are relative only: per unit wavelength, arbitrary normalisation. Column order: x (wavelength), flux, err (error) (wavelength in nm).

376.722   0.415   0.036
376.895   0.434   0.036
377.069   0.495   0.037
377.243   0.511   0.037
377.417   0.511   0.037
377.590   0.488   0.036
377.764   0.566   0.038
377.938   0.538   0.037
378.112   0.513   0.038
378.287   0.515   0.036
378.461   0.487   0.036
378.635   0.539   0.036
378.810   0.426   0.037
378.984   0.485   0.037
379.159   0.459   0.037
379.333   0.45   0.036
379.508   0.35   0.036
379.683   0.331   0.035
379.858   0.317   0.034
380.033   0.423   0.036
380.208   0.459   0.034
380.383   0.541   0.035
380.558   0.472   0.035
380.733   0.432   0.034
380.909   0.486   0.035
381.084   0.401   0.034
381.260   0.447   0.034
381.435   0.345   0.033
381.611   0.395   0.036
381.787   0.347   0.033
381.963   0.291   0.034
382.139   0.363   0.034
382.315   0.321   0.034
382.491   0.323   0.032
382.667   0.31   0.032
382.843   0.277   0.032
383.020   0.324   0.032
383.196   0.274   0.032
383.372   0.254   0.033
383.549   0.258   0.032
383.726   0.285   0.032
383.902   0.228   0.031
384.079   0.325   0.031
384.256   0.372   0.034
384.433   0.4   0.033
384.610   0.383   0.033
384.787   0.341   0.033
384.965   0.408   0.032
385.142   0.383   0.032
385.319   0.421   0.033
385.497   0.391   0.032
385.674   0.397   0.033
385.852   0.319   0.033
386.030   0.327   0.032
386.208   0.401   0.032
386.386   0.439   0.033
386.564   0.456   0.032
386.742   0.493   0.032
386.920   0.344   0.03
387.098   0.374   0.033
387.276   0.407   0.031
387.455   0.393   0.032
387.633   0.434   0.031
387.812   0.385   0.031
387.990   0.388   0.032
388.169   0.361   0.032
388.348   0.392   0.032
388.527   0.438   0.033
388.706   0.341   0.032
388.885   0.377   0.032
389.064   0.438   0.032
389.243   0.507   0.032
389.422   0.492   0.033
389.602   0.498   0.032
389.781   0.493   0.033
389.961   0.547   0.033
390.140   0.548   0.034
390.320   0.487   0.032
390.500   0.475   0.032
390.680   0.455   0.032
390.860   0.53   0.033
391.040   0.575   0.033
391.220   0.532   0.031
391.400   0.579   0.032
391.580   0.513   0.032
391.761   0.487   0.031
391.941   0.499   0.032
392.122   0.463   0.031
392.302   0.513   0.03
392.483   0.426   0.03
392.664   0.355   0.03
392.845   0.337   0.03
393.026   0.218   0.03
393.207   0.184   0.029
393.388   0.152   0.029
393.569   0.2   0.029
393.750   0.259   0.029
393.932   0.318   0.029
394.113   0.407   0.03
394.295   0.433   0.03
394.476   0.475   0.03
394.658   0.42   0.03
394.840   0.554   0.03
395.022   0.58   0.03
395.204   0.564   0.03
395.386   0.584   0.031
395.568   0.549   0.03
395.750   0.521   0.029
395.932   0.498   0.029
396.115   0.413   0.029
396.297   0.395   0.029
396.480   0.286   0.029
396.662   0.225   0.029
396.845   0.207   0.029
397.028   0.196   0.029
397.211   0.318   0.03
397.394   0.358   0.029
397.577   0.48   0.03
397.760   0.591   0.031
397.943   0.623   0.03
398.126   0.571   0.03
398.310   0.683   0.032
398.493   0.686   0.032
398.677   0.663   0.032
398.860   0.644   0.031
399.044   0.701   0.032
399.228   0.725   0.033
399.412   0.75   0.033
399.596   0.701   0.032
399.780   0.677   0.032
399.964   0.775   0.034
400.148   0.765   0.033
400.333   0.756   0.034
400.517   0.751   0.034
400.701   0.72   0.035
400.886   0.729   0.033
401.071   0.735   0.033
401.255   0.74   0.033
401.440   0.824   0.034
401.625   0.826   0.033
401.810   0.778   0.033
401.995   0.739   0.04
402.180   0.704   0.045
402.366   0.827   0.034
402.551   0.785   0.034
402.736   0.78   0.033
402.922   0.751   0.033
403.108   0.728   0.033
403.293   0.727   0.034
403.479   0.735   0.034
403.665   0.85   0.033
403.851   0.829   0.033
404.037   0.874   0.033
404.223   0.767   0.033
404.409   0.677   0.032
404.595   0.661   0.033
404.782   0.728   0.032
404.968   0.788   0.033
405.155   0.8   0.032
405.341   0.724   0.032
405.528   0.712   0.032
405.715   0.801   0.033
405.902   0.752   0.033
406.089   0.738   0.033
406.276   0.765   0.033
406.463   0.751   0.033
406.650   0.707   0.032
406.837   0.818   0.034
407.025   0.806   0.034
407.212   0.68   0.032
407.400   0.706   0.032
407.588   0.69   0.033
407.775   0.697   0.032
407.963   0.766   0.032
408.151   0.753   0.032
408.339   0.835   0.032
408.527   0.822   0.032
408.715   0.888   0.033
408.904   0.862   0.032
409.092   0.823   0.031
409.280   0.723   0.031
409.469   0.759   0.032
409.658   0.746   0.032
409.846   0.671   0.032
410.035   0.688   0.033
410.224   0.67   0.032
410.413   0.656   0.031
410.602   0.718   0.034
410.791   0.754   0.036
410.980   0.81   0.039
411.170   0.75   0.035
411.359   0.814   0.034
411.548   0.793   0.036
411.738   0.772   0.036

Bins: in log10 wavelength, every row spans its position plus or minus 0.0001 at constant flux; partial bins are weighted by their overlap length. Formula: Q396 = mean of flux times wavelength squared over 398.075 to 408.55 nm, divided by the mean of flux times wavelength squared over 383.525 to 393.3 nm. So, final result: 1.9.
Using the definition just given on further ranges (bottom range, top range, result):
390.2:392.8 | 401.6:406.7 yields 1.65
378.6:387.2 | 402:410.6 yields 2.25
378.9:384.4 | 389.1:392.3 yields 1.46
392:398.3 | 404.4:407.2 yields 1.94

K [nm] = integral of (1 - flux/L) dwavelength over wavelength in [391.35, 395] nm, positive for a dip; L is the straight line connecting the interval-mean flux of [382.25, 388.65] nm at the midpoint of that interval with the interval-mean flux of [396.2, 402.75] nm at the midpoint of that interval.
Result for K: 0.837 nm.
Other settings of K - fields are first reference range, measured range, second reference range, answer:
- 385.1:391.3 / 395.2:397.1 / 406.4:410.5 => 0.54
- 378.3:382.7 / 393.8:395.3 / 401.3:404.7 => 0.41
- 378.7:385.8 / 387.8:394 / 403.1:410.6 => 0.99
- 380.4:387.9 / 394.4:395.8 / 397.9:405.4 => 0.16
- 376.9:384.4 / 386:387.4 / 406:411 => 0.21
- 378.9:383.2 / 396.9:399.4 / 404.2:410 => 0.29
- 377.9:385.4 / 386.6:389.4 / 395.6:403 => 0.38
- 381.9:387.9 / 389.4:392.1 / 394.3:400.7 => -0.40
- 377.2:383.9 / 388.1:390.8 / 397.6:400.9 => 0.42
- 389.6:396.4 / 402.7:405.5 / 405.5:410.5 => -0.36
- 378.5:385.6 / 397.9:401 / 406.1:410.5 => -0.38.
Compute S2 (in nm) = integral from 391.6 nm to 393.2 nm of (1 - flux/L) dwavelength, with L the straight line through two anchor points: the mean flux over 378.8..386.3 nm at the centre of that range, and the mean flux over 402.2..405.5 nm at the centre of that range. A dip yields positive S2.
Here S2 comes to 0.42 nm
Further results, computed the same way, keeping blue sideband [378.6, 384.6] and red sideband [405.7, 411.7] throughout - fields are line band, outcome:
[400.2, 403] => -0.46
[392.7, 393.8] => 0.63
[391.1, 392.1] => -0.01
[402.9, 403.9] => -0.13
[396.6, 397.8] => 0.53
